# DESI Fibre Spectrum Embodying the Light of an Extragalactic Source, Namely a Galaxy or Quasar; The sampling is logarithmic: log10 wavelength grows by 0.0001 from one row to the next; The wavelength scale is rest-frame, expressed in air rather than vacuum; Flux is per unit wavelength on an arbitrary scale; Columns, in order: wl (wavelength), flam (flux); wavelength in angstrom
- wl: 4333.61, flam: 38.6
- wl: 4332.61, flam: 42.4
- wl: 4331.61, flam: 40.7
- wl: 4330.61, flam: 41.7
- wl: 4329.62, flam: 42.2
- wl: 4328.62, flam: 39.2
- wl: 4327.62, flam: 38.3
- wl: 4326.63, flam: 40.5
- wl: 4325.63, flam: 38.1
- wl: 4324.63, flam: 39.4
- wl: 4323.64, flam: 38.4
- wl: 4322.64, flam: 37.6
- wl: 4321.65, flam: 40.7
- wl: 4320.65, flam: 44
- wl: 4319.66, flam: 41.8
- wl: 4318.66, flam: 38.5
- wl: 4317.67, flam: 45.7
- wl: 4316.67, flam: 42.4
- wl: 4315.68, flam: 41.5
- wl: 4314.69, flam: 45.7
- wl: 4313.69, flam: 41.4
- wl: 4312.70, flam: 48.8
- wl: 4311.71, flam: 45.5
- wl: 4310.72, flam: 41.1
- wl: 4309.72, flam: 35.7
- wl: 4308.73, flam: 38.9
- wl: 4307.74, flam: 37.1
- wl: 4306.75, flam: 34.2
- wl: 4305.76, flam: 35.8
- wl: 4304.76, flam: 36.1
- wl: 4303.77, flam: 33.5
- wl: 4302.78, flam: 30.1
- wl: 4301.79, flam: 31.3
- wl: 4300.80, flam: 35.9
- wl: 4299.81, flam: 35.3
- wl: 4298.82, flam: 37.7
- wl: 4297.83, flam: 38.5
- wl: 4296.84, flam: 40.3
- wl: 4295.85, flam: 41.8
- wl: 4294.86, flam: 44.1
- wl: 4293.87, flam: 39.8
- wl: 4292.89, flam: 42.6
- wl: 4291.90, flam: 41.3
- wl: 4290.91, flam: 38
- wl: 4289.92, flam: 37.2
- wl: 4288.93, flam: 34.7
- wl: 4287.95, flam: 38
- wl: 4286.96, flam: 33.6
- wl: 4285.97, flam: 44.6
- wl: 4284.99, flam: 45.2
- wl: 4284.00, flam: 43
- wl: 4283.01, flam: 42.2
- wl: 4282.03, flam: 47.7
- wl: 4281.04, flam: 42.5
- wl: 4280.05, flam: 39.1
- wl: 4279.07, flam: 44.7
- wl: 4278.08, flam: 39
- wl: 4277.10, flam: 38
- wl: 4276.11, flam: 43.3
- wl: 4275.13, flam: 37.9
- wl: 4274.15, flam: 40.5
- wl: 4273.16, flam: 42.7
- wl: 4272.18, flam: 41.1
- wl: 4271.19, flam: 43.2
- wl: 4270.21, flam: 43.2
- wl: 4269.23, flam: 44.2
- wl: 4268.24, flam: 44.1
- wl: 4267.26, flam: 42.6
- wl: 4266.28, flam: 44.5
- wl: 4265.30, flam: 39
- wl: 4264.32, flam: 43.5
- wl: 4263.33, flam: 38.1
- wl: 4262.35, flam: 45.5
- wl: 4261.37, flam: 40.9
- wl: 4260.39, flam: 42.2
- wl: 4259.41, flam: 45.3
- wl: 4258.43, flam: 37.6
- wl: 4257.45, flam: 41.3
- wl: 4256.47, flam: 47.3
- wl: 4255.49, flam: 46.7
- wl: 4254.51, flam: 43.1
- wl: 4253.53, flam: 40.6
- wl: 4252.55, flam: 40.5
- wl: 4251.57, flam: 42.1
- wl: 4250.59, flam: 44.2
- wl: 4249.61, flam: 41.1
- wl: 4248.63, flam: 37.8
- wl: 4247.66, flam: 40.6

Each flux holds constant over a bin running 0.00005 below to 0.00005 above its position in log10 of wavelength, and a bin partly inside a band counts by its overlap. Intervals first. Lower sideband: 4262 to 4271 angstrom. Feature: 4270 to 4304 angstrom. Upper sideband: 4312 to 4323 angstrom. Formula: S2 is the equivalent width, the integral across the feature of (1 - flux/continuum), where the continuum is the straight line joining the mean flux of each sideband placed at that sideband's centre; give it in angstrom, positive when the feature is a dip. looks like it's 2.3 angstrom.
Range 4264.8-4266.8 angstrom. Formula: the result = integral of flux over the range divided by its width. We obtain 41.9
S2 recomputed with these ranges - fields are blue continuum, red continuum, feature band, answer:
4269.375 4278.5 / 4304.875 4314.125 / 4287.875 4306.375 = 1.27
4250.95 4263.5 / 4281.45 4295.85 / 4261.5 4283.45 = -0.19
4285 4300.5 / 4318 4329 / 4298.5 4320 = 0.42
